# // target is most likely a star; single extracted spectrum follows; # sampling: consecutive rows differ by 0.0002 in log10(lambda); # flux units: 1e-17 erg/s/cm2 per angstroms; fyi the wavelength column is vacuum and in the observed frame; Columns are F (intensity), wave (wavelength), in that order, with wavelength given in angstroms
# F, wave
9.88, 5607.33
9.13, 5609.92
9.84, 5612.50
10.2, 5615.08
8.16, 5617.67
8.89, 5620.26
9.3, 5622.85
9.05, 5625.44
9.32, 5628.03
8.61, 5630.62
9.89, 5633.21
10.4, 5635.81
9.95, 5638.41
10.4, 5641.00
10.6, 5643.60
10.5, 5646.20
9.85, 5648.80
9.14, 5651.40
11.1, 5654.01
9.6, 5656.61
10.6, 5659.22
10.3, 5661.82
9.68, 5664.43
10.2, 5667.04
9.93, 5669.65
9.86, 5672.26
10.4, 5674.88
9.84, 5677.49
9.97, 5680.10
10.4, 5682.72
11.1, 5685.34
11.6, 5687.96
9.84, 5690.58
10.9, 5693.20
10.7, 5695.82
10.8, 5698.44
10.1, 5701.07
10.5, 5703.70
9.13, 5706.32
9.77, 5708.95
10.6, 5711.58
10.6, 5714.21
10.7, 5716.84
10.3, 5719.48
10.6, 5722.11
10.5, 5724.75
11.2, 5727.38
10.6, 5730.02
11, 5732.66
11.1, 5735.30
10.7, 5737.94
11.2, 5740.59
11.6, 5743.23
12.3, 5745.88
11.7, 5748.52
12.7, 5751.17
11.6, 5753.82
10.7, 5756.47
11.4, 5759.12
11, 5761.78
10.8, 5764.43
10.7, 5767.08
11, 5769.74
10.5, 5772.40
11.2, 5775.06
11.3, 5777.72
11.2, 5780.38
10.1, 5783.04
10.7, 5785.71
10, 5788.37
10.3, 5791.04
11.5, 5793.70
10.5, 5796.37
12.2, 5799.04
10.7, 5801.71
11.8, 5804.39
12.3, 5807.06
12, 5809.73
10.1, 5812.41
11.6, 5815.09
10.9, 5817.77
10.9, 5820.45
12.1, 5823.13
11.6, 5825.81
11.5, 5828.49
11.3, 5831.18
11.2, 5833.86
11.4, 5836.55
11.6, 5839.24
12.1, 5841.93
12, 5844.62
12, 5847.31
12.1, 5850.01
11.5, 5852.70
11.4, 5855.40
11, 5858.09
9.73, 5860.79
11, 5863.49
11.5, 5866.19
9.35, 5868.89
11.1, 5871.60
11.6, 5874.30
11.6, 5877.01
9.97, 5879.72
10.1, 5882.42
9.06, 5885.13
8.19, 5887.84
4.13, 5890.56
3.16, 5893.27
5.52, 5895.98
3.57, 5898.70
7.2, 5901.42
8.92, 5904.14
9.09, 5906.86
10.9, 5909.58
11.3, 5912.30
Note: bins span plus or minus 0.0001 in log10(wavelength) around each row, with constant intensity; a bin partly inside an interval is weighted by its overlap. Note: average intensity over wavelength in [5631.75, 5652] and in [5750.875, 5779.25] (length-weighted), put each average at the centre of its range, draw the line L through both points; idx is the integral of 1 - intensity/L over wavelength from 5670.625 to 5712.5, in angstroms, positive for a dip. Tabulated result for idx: 0.7 angstroms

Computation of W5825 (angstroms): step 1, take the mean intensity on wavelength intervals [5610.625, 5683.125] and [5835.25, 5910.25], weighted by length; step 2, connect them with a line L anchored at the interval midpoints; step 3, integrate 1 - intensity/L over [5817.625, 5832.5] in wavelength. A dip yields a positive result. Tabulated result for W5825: -2.7 angstroms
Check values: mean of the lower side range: 9.85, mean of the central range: 11.4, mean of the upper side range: 9.65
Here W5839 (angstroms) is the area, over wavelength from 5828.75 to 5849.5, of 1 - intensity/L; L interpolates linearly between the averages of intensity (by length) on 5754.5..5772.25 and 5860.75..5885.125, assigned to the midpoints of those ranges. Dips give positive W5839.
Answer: -1.8 angstroms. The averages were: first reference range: 10.9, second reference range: 10.6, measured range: 11.7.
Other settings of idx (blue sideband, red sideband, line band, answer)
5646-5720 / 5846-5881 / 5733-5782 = -3.01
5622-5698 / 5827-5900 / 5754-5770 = -1.50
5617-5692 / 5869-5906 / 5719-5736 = -2.54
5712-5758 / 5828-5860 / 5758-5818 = 1.57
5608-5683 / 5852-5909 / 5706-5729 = -2.09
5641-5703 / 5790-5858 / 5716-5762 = -1.49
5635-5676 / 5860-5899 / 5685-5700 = -1.32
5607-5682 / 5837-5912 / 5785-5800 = -1.75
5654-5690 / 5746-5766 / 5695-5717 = 0.96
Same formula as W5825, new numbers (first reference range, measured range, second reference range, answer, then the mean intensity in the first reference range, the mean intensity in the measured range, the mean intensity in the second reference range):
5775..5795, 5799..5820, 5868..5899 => -2.6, 10.8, 11.4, 8.24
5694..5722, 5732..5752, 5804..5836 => -1.6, 10.3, 11.5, 11.4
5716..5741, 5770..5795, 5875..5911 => -2.4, 10.8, 10.8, 7.87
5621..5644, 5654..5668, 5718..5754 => -0.1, 9.67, 10.2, 11.2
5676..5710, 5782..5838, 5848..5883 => -2.2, 10.4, 11.2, 11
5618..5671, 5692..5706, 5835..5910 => -1.0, 9.84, 10.5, 9.65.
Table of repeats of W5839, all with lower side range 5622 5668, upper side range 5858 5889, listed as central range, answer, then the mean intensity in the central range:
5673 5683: -0.1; 10.1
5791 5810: -2.3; 11.5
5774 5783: -0.8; 11.1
